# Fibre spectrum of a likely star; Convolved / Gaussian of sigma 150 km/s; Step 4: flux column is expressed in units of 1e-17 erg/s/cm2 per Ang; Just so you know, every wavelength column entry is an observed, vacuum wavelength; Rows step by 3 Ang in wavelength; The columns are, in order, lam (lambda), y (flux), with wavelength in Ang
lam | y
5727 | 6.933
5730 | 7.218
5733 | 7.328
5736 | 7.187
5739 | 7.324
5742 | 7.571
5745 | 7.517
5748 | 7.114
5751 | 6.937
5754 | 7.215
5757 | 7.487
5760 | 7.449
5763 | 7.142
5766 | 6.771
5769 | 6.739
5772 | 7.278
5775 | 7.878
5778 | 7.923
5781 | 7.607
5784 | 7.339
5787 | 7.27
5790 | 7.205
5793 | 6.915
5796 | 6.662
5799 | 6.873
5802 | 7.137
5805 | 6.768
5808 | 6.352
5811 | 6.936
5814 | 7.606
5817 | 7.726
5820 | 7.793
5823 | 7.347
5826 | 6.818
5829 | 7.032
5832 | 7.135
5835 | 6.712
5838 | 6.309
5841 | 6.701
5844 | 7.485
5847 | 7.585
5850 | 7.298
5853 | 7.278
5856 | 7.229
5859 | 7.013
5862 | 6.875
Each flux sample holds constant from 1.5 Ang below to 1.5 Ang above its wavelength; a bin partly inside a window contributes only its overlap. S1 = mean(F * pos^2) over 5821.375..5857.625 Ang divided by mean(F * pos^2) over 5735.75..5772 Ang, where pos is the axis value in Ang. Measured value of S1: 1.0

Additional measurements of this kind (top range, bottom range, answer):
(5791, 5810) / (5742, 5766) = 0.95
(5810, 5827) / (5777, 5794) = 1.02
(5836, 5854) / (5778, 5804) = 1.01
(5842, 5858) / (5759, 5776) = 1.05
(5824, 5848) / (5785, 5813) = 1.02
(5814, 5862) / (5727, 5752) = 1.02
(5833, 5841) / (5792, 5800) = 0.98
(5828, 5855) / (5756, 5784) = 0.98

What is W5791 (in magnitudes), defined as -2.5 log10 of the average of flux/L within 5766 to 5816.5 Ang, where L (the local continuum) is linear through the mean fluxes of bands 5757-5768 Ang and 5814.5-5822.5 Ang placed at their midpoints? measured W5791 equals 0.04 mag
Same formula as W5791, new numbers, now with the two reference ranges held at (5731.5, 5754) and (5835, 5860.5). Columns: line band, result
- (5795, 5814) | 0.05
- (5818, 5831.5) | -0.02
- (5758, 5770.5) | 0.03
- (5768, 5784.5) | -0.04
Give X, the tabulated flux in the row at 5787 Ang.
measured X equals 7.27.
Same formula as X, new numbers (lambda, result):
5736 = 7.187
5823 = 7.347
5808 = 6.352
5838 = 6.309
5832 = 7.135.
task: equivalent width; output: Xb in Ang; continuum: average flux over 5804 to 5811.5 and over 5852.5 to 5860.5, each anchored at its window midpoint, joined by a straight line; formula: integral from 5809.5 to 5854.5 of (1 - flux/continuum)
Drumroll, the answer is -1.9 Ang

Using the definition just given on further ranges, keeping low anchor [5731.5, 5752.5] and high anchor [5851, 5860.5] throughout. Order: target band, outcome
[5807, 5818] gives 0.1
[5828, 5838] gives 0.5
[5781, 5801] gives 0.4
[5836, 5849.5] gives 0.3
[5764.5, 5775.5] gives 0.2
